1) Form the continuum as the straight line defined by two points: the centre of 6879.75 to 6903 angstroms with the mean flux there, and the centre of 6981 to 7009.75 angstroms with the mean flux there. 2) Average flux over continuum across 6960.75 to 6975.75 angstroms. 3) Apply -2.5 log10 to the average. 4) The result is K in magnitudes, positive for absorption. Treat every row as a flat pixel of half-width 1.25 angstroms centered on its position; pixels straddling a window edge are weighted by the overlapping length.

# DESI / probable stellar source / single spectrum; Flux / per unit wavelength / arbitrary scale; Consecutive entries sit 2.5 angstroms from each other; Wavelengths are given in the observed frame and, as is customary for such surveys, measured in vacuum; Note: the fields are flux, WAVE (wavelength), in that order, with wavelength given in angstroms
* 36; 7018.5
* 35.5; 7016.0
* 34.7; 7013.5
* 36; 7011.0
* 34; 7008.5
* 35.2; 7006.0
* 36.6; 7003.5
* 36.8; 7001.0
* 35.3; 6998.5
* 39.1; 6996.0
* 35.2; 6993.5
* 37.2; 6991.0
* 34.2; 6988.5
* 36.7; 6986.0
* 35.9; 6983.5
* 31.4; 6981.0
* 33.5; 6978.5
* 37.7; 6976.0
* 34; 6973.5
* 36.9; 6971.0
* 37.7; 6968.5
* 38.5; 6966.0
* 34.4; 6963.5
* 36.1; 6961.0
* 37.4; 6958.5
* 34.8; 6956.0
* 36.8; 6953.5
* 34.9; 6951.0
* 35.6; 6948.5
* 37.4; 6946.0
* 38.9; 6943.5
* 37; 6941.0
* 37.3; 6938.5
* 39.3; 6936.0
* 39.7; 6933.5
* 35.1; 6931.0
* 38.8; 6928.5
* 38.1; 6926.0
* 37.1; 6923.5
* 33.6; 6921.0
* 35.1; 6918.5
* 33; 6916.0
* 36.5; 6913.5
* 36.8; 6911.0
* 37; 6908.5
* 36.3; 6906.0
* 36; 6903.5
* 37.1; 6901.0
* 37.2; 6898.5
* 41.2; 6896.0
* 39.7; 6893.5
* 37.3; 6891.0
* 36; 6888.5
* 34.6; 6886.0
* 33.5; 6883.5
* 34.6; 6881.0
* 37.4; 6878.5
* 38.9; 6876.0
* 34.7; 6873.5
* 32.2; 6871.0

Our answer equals -0.009 mag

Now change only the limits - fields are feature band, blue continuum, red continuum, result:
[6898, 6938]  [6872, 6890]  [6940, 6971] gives -0.02 mag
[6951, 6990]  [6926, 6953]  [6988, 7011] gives 0.03 mag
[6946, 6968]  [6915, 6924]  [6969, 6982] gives -0.04 mag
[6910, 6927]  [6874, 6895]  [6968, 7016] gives 0.02 mag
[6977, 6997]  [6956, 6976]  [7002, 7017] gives 0.02 mag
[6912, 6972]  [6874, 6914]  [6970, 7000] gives -0.01 mag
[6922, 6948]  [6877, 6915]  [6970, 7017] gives -0.04 mag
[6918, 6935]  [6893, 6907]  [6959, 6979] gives 0.01 mag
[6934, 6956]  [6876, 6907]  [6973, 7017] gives -0.03 mag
